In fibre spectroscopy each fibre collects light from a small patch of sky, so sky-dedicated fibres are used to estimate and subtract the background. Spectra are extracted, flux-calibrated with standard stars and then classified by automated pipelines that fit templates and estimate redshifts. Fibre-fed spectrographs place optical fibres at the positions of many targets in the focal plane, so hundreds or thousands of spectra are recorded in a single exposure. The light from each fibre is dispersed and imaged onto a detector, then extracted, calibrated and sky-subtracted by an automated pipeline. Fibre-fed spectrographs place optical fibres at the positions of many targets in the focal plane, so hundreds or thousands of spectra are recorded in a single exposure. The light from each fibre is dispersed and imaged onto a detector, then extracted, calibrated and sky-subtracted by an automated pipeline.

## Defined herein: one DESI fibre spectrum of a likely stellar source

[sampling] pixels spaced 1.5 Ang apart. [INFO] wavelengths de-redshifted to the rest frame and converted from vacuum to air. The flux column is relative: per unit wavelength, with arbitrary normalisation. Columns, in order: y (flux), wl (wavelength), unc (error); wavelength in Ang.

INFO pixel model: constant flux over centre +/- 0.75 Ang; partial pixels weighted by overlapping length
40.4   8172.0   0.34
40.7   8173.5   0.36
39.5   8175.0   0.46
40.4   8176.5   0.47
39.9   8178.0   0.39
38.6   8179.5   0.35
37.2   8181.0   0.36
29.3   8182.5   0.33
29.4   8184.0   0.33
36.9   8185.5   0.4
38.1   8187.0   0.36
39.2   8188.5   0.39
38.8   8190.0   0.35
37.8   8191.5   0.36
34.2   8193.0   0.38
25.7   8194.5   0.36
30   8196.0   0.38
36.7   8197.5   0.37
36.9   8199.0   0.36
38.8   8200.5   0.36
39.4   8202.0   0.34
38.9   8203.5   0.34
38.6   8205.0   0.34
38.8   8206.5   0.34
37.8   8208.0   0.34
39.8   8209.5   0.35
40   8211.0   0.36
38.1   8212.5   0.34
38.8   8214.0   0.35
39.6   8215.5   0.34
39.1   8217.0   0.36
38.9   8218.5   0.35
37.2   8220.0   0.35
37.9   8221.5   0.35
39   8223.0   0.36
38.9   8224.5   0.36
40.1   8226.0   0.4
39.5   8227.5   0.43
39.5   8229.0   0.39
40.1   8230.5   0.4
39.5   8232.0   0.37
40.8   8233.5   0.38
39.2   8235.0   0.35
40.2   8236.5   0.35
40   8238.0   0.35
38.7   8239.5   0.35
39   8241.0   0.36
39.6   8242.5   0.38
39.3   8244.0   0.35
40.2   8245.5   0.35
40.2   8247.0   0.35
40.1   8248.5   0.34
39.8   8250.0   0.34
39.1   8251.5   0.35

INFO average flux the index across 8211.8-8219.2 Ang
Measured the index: 38.9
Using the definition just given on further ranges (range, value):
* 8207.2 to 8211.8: 39.2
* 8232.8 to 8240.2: 39.8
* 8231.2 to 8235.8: 39.8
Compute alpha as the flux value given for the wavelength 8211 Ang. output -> 40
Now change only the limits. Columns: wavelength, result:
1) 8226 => 40.1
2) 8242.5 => 39.6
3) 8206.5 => 38.8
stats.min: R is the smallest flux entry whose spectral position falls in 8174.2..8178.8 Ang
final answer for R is 39.5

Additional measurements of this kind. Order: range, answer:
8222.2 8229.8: 38.9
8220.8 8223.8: 37.9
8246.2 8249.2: 40.1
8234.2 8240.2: 38.7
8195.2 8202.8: 30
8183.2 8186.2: 29.4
